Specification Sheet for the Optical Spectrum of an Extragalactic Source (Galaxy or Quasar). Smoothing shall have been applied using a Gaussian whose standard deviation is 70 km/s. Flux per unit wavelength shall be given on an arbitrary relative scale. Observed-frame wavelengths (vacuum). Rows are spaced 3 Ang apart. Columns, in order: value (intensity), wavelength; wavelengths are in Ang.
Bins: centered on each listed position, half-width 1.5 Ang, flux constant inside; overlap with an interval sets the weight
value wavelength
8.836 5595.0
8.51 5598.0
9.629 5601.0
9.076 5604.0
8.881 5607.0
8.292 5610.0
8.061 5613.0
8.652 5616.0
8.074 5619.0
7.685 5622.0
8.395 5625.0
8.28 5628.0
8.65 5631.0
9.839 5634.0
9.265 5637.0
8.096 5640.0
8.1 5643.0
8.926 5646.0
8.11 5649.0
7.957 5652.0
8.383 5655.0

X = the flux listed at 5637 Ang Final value 9.265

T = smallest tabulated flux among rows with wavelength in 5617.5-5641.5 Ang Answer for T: 7.685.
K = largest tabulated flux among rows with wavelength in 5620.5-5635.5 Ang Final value 9.839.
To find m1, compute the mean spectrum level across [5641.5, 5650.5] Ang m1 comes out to 8.38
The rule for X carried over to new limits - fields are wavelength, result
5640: 8.096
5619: 8.074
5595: 8.836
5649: 8.11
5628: 8.28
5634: 9.839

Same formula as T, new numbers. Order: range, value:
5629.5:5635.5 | 8.65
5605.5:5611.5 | 8.292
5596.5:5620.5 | 8.061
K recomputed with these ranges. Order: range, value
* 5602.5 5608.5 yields 9.076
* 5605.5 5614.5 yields 8.881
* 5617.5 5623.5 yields 8.074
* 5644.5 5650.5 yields 8.926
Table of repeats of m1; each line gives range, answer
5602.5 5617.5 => 8.59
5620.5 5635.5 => 8.57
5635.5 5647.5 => 8.6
